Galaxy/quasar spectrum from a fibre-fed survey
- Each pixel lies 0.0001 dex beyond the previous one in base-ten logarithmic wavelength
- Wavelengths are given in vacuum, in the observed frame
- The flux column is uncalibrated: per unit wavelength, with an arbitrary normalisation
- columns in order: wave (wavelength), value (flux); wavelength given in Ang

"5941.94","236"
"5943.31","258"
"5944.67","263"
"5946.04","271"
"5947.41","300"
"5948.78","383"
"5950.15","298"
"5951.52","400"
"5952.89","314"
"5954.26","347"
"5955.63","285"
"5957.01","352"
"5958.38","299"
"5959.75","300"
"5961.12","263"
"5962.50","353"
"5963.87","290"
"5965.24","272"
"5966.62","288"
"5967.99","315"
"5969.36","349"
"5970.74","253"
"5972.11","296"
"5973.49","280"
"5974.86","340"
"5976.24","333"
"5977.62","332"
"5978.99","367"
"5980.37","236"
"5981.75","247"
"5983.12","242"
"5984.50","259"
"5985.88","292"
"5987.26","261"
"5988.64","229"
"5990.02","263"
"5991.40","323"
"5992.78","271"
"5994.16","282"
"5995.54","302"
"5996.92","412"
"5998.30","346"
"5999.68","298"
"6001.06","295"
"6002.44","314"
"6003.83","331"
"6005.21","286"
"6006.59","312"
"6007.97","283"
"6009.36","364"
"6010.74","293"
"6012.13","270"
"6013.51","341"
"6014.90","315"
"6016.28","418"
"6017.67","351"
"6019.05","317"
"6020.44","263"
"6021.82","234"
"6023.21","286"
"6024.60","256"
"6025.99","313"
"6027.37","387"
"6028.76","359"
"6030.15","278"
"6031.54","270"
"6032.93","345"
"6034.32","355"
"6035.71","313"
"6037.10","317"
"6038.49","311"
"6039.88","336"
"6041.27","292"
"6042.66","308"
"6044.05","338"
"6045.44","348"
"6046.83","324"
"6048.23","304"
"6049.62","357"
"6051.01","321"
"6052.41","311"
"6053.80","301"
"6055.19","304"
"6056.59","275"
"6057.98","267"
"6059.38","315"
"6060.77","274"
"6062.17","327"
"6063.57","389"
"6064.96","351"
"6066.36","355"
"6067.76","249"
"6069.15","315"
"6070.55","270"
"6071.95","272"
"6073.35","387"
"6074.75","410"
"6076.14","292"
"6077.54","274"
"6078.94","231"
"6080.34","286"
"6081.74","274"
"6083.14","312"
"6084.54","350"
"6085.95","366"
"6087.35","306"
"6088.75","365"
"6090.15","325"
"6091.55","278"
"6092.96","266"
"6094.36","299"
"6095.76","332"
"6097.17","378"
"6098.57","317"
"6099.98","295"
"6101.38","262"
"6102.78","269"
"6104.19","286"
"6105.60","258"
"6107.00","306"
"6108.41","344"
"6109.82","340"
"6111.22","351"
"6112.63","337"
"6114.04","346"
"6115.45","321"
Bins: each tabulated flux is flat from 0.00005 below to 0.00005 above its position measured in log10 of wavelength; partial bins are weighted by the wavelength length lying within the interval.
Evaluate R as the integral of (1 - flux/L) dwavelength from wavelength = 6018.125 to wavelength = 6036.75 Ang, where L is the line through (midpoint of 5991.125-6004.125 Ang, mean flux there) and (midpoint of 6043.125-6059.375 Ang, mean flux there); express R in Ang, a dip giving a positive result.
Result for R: 0.5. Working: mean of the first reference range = 317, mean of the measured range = 307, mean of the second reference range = 314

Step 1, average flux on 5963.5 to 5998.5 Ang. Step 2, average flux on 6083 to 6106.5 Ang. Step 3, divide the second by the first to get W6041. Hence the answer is 1.1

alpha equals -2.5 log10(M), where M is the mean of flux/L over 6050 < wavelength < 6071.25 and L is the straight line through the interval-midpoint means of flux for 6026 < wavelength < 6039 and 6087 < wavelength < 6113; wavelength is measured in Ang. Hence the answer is 0.037 mag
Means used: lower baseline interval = 326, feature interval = 309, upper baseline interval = 311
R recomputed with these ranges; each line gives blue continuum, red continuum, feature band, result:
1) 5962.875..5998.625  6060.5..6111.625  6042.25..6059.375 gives -0.4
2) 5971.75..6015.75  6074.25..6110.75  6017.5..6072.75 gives -1.2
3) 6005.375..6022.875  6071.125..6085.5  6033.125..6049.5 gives -0.7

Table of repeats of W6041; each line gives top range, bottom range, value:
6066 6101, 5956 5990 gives 1.06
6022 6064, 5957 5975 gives 1.05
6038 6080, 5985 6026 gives 1.03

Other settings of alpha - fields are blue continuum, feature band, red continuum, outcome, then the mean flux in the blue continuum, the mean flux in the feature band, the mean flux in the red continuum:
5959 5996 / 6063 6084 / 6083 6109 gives -0.01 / 290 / 311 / 311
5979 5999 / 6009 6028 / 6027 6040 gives -0.01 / 286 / 314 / 325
